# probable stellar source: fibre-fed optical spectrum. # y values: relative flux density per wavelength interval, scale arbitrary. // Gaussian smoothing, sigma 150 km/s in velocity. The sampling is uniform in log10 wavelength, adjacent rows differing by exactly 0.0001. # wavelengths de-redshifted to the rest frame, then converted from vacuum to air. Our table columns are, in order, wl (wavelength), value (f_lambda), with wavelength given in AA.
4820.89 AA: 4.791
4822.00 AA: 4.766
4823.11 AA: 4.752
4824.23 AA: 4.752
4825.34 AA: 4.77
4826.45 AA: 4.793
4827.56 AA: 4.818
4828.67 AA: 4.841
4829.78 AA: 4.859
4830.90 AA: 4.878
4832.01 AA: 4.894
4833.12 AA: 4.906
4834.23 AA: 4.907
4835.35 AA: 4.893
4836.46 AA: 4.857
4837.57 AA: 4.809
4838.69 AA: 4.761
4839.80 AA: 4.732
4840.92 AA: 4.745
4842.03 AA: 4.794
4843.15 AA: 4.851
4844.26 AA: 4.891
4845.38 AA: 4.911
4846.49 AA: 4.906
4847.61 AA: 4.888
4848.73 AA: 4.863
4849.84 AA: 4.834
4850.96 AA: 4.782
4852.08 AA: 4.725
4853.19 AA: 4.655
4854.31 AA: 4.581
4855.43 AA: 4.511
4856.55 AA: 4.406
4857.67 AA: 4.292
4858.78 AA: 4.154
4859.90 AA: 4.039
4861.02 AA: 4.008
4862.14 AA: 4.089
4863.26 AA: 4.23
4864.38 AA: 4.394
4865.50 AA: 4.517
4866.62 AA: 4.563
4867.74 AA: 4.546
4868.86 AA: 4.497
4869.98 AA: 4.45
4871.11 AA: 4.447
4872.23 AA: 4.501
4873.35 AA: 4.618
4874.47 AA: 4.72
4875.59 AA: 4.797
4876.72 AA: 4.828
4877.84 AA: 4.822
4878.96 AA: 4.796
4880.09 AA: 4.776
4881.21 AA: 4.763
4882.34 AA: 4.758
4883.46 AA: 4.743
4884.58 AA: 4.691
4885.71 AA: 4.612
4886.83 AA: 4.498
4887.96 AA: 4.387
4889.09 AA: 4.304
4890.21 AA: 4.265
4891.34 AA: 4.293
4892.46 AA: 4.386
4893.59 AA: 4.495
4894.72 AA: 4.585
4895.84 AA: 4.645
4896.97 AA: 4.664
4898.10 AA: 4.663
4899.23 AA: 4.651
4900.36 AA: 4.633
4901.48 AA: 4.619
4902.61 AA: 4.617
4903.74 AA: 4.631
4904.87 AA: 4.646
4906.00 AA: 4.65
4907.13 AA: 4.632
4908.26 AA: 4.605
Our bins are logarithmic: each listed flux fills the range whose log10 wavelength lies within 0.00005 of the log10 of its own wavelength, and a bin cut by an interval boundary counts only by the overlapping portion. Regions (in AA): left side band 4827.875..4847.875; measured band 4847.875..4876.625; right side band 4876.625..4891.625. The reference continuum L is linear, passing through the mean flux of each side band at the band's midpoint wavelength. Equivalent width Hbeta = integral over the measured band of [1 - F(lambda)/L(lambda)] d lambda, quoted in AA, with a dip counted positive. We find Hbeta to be 1.37 AA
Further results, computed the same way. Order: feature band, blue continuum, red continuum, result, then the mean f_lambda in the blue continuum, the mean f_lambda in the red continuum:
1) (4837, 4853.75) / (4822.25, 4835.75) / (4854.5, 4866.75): -1.0 AA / 4.83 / 4.29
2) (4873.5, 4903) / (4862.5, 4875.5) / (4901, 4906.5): -0.3 AA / 4.5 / 4.63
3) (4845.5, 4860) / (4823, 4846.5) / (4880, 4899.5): 0.4 AA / 4.83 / 4.56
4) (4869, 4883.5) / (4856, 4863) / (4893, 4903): -1.1 AA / 4.17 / 4.62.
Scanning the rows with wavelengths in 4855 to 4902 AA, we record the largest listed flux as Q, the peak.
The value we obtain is 4.828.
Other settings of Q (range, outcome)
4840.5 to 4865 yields 4.911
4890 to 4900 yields 4.664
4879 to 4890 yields 4.776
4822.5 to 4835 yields 4.907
